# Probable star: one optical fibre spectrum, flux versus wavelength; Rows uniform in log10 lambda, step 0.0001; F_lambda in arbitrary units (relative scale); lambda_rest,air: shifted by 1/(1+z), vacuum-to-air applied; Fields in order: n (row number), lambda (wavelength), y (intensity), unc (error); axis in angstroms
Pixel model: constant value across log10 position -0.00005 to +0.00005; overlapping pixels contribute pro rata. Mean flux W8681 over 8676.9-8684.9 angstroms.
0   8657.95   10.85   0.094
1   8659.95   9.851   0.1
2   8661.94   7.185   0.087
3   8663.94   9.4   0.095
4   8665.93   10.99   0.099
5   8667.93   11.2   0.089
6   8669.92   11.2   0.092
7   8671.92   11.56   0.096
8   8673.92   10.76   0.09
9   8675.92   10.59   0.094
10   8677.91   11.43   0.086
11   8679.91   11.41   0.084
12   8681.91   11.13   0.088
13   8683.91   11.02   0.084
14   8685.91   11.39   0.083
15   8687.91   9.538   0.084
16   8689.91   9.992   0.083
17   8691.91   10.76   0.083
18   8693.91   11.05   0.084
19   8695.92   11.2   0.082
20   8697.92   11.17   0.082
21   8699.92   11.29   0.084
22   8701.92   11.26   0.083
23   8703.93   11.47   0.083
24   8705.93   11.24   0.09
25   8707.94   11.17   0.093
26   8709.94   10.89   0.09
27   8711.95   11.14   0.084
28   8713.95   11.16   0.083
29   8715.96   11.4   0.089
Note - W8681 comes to 11.3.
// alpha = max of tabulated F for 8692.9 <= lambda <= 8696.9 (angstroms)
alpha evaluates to 11.2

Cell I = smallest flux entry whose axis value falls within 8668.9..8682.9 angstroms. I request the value 10.59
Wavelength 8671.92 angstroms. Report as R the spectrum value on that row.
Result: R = 11.56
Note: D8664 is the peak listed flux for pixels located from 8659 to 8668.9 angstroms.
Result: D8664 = 11.2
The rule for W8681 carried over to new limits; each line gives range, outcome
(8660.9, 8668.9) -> 9.69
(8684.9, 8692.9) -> 10.4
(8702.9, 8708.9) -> 11.3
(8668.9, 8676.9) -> 11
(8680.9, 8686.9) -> 11.2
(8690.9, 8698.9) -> 11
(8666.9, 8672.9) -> 11.3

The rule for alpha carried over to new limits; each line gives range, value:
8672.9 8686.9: 11.43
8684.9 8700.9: 11.39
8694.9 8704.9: 11.47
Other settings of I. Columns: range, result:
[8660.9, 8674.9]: 7.185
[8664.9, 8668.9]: 10.99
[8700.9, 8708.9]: 11.17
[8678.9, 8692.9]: 9.538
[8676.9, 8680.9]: 11.41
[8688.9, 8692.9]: 9.992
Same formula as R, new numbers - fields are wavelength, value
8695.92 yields 11.2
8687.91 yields 9.538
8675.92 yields 10.59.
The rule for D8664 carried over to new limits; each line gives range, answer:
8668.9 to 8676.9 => 11.56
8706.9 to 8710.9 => 11.17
